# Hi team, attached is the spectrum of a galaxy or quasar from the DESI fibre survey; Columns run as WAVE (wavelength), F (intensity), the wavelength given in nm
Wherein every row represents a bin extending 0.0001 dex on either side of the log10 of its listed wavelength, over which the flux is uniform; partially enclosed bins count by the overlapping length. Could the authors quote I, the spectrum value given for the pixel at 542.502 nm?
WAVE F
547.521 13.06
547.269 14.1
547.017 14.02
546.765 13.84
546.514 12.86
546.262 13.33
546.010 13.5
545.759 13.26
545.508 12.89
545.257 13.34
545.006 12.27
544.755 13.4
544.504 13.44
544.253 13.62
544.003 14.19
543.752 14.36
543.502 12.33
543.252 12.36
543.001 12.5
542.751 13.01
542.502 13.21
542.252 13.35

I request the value 13.21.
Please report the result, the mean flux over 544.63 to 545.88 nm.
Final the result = 13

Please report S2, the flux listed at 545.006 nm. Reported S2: 12.27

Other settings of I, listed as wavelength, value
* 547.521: 13.06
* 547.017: 14.02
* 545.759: 13.26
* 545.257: 13.34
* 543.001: 12.5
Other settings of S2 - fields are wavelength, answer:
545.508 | 12.89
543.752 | 14.36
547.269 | 14.1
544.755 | 13.4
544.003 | 14.19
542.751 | 13.01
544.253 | 13.62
